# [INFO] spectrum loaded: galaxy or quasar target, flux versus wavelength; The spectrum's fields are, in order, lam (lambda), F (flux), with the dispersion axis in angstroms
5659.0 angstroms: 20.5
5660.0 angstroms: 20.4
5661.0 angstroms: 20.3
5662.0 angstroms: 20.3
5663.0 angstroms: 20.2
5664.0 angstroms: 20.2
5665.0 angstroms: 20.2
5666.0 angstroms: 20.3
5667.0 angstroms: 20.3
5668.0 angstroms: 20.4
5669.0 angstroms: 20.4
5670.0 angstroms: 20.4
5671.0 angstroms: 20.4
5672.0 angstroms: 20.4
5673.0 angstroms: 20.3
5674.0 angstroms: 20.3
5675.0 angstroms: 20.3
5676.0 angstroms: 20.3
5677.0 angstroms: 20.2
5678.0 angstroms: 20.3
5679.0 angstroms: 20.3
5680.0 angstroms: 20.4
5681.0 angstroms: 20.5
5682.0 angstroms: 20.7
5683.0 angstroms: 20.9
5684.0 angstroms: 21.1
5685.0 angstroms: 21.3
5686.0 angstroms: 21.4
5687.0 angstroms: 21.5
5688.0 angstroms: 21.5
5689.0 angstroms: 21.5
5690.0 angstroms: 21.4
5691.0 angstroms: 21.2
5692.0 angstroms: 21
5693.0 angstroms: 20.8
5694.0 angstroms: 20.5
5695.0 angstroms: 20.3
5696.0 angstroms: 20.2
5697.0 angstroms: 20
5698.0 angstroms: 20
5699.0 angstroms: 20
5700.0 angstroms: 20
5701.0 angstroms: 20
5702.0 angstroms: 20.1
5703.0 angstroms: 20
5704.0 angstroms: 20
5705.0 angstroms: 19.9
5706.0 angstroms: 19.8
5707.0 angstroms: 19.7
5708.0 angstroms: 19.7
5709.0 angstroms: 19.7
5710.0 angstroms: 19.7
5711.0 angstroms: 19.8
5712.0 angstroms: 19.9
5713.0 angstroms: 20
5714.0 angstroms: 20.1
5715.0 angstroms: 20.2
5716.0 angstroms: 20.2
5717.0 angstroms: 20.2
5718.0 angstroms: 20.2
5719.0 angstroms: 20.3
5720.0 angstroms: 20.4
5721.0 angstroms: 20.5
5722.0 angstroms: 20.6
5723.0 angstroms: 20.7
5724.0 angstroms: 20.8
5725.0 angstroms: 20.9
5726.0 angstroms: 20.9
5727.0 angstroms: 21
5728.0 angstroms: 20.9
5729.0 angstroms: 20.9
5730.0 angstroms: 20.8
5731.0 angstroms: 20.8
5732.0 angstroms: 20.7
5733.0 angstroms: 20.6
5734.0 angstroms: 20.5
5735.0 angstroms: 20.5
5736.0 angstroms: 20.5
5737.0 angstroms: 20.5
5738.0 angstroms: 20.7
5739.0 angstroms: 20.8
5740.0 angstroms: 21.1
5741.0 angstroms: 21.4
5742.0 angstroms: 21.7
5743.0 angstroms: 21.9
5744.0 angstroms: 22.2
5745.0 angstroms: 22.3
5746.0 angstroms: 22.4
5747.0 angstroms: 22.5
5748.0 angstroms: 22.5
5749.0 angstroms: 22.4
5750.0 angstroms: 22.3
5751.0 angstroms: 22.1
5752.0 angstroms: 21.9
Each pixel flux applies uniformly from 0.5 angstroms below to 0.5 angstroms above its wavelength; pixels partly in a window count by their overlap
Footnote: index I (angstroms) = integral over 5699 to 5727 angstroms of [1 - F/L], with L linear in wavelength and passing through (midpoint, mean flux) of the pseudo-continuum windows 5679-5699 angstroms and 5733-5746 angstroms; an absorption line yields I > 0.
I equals 1.10 angstroms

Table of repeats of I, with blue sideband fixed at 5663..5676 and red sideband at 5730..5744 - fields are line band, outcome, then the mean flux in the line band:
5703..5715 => 0.5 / 19.9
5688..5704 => 0.1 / 20.5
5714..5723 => 0.2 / 20.3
